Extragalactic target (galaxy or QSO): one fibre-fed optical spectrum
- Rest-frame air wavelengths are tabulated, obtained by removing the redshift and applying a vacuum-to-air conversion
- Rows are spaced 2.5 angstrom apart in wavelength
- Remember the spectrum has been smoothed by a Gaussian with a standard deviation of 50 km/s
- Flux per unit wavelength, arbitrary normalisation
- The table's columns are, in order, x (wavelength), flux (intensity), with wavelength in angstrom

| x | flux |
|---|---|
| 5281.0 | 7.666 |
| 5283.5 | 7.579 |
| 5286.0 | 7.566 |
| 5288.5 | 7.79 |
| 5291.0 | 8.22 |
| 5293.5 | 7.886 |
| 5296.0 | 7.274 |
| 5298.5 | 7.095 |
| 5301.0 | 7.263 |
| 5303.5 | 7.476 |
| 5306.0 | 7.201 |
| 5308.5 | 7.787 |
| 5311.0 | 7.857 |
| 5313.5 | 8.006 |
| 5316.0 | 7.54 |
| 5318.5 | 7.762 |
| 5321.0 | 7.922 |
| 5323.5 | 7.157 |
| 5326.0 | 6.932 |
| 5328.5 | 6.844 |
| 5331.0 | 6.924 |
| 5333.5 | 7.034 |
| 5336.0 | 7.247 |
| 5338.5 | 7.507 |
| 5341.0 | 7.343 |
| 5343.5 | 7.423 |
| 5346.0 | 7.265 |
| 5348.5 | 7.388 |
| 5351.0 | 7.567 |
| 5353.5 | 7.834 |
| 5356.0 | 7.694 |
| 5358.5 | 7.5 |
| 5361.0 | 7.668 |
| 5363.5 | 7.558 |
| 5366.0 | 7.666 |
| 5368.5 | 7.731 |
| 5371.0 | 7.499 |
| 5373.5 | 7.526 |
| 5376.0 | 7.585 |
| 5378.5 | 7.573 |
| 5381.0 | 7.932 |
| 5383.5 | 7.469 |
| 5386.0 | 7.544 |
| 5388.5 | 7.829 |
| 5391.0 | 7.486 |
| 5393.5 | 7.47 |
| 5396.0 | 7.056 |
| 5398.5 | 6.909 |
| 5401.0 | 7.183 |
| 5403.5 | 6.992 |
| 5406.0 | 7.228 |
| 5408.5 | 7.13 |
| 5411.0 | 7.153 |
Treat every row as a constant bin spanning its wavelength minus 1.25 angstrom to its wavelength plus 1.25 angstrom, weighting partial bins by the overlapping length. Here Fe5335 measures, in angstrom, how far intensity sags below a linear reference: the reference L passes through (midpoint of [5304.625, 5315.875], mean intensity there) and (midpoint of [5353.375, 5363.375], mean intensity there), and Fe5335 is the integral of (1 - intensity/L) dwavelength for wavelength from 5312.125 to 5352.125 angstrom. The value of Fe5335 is 1.6 angstrom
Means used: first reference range 7.69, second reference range 7.64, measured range 7.37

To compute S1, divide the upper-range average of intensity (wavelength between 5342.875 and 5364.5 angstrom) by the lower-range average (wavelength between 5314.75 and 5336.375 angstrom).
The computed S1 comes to 1.04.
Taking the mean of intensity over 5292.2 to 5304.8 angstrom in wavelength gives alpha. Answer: 7.4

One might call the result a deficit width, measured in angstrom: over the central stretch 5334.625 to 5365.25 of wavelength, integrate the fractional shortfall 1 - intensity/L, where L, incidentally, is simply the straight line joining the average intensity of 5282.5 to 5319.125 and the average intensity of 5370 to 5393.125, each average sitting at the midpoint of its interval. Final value 0.4 angstrom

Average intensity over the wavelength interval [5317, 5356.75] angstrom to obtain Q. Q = 7.36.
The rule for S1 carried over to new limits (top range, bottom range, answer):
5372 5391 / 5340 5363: 1.01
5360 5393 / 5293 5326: 1.01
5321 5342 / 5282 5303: 0.95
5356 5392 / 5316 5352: 1.04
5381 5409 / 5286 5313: 0.97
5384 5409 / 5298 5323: 0.96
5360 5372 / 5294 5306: 1.04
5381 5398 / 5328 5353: 1.03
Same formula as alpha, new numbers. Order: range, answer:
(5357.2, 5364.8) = 7.58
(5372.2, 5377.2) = 7.55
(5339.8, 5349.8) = 7.36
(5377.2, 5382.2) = 7.75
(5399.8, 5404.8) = 7.09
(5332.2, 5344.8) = 7.31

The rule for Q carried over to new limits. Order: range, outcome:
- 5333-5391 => 7.54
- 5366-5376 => 7.6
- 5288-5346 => 7.45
